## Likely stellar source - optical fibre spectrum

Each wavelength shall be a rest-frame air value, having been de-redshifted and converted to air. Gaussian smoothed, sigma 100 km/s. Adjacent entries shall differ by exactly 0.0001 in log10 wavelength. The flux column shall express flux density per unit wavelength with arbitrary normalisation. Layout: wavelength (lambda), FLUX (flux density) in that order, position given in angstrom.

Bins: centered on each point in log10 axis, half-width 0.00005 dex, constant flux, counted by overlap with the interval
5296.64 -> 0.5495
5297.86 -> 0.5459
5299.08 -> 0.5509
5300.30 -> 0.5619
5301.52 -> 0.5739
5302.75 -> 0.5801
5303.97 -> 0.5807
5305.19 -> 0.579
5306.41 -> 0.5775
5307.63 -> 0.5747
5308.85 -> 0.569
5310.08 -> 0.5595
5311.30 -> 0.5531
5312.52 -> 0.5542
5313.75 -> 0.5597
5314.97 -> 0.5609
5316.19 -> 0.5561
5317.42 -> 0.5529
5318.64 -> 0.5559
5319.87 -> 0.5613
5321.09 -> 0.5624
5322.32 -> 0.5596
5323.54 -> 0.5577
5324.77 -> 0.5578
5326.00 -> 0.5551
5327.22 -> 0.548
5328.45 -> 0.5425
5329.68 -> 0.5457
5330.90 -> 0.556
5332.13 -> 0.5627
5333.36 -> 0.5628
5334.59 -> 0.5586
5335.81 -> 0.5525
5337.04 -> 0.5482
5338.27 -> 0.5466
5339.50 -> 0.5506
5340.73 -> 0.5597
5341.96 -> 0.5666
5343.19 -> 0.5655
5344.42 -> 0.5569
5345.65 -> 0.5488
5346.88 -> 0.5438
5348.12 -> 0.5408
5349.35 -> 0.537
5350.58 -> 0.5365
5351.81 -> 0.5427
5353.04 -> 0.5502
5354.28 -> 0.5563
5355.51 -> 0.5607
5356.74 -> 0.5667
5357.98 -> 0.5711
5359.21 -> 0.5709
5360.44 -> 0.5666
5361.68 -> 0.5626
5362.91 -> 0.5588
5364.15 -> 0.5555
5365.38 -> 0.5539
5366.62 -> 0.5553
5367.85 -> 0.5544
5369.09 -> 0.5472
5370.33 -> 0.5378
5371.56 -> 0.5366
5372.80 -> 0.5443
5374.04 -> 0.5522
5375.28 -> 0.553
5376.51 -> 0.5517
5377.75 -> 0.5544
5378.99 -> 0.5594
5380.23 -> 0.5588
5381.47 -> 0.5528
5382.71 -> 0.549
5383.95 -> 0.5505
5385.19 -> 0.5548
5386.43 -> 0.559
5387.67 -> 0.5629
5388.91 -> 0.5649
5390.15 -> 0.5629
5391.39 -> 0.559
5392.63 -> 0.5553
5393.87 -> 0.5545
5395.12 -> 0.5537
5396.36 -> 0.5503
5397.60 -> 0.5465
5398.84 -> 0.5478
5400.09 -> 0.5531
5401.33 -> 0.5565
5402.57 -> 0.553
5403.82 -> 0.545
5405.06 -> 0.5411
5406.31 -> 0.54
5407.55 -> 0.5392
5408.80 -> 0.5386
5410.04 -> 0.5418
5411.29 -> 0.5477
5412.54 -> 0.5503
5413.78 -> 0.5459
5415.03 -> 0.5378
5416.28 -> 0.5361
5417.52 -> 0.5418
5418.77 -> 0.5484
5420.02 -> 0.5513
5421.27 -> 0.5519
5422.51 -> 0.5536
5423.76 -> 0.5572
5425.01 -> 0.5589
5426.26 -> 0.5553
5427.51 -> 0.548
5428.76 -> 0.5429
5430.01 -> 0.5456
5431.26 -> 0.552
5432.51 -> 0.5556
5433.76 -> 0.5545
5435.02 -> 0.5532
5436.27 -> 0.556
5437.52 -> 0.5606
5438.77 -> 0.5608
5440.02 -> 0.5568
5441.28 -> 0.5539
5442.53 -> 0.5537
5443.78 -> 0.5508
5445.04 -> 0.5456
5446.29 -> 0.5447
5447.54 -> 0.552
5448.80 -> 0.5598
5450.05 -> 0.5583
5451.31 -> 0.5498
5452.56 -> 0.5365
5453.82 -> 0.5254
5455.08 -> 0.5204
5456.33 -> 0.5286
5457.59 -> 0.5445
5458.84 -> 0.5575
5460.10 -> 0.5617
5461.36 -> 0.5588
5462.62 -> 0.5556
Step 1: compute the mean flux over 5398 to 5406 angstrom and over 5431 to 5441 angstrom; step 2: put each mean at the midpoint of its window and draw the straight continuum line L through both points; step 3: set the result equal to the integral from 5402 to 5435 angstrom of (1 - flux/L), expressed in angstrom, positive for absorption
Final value 0.3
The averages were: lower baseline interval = 0.549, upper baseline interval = 0.556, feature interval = 0.547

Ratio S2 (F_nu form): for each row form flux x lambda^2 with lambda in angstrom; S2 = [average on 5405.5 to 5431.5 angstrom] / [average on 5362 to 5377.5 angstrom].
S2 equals 1.01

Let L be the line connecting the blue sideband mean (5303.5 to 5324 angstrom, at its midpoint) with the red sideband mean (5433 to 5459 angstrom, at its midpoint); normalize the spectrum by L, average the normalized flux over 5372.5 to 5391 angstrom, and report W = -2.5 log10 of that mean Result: 0.00 mag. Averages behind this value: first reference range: 0.563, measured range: 0.556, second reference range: 0.549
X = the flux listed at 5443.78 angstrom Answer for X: 0.5508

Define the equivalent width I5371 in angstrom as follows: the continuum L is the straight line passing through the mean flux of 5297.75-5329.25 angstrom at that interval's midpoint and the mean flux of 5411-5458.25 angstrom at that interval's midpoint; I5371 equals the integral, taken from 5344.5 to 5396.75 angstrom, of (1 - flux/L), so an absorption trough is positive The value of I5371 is 0.1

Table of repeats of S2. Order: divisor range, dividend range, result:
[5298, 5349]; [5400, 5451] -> 1.02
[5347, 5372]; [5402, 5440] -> 1.02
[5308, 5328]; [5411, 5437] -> 1.03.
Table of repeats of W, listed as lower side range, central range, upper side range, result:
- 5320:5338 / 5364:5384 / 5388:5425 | 0.002 mag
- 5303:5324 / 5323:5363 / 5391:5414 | 0.008 mag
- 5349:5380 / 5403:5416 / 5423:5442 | 0.023 mag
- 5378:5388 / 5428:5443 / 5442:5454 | -0.008 mag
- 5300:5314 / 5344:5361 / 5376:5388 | 0.013 mag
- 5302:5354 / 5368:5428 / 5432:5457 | 0.003 mag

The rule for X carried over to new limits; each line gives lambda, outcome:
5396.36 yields 0.5503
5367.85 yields 0.5544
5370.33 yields 0.5378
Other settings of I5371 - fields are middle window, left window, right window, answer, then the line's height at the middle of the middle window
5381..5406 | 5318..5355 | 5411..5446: -0.08 angstrom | 0.552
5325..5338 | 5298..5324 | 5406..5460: 0.18 angstrom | 0.561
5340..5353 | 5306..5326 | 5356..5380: 0.18 angstrom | 0.557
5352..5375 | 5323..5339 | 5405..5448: -0.14 angstrom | 0.552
